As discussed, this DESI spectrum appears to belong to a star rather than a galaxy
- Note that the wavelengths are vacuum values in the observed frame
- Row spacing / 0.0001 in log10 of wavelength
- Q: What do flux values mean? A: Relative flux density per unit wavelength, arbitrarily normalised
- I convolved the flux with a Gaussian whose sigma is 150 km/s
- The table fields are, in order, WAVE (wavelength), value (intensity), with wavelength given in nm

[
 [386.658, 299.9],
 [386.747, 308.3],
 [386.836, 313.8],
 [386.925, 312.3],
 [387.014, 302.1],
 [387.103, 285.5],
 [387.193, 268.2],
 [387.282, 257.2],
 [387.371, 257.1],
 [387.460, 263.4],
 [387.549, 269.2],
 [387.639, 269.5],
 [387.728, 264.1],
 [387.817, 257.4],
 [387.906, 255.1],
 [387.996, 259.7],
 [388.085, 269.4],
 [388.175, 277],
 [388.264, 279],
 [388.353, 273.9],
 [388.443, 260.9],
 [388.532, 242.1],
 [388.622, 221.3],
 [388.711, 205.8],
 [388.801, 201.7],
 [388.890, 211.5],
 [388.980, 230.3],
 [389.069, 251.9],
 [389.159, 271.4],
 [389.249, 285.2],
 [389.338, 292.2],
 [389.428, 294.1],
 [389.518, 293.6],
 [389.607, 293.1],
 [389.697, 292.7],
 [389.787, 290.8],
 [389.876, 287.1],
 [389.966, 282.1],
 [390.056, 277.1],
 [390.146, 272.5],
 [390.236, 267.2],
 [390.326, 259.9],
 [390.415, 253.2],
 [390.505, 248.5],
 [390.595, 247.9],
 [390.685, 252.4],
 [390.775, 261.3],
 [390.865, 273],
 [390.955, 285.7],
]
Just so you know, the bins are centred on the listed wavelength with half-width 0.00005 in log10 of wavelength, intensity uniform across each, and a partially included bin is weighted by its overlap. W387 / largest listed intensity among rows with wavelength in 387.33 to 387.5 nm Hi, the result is 263.4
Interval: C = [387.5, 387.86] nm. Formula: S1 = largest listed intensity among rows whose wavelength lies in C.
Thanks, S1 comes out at 269.5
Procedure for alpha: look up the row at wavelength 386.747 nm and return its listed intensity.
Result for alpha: 308.3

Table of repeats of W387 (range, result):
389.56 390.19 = 293.1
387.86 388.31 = 279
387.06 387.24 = 285.5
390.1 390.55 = 272.5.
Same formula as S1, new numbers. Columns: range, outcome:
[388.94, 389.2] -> 271.4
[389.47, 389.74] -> 293.6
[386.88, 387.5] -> 312.3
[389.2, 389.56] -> 294.1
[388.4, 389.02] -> 260.9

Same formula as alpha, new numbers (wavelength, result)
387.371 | 257.1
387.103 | 285.5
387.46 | 263.4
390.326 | 259.9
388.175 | 277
